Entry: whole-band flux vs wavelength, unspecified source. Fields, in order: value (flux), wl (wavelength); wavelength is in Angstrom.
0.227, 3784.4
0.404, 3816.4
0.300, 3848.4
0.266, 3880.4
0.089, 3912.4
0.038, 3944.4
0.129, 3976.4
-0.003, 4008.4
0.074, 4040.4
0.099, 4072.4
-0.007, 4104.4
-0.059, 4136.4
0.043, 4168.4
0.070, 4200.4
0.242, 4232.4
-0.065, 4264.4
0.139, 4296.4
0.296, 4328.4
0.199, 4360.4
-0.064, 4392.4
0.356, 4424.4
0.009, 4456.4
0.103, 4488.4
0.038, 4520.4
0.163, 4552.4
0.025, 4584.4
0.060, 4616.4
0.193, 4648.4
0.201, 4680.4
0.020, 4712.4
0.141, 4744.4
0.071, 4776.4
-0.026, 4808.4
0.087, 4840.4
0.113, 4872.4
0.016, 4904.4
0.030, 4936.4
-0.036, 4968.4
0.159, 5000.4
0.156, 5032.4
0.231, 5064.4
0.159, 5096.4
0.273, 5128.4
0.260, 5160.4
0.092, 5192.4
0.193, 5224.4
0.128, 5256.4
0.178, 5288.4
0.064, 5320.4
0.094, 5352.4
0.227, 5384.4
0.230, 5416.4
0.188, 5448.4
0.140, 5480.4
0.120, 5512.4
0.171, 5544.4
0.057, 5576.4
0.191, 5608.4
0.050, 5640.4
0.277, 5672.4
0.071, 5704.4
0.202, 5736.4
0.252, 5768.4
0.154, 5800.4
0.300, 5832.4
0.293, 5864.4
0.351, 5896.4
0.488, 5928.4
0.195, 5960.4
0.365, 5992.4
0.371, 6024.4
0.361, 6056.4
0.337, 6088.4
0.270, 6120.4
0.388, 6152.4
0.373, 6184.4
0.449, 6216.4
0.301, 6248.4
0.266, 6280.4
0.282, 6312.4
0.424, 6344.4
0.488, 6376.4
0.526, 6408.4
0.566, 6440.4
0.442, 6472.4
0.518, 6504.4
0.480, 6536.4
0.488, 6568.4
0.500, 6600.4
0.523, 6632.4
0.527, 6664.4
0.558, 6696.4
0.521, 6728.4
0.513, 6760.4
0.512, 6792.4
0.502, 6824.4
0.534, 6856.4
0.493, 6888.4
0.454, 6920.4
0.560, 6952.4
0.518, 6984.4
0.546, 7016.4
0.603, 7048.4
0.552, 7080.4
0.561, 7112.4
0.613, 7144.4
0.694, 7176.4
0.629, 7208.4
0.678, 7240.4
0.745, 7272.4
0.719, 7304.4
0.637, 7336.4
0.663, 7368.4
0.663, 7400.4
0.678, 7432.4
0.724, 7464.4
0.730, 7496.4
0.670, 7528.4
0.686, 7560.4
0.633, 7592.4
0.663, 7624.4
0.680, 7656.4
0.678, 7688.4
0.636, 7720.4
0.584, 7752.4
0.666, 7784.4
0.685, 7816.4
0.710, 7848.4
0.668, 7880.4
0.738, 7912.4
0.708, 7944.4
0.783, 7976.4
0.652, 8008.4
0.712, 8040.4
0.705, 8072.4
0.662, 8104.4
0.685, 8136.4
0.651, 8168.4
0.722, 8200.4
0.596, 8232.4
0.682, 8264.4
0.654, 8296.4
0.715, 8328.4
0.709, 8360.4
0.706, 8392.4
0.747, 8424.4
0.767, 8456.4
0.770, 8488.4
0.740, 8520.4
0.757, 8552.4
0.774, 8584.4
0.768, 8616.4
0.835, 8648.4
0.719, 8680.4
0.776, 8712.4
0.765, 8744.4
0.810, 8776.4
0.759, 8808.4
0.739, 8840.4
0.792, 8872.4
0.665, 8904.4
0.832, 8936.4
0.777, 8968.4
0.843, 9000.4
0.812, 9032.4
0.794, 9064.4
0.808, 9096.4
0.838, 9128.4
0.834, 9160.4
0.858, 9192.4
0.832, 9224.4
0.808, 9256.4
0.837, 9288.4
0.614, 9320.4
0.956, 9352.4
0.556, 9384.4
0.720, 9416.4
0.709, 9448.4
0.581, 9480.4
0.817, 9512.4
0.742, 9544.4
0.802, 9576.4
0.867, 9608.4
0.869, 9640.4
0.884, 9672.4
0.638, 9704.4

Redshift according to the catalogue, 0.592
